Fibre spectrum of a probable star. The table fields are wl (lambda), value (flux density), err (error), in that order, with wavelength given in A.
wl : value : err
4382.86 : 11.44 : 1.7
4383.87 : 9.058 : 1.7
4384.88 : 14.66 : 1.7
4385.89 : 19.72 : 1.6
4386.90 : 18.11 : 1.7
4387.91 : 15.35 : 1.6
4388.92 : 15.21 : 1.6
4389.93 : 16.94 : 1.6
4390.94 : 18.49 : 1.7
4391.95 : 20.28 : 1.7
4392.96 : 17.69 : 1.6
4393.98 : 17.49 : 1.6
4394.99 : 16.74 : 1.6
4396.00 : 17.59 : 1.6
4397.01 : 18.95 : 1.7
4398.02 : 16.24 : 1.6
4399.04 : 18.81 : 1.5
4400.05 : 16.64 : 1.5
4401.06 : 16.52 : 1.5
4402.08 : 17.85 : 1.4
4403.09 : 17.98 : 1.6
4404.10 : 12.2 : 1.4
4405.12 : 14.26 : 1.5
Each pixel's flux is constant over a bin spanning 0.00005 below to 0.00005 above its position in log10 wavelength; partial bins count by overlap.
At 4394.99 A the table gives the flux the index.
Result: 16.74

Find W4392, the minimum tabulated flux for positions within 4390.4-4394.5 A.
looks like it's 17.49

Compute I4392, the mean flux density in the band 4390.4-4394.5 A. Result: 18.5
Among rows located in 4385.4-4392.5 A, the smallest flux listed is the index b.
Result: 15.21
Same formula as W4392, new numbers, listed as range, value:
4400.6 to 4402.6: 16.52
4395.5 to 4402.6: 16.24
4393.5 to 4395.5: 16.74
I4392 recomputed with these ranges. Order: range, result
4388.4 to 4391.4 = 16.9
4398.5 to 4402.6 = 17.4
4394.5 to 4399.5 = 17.7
